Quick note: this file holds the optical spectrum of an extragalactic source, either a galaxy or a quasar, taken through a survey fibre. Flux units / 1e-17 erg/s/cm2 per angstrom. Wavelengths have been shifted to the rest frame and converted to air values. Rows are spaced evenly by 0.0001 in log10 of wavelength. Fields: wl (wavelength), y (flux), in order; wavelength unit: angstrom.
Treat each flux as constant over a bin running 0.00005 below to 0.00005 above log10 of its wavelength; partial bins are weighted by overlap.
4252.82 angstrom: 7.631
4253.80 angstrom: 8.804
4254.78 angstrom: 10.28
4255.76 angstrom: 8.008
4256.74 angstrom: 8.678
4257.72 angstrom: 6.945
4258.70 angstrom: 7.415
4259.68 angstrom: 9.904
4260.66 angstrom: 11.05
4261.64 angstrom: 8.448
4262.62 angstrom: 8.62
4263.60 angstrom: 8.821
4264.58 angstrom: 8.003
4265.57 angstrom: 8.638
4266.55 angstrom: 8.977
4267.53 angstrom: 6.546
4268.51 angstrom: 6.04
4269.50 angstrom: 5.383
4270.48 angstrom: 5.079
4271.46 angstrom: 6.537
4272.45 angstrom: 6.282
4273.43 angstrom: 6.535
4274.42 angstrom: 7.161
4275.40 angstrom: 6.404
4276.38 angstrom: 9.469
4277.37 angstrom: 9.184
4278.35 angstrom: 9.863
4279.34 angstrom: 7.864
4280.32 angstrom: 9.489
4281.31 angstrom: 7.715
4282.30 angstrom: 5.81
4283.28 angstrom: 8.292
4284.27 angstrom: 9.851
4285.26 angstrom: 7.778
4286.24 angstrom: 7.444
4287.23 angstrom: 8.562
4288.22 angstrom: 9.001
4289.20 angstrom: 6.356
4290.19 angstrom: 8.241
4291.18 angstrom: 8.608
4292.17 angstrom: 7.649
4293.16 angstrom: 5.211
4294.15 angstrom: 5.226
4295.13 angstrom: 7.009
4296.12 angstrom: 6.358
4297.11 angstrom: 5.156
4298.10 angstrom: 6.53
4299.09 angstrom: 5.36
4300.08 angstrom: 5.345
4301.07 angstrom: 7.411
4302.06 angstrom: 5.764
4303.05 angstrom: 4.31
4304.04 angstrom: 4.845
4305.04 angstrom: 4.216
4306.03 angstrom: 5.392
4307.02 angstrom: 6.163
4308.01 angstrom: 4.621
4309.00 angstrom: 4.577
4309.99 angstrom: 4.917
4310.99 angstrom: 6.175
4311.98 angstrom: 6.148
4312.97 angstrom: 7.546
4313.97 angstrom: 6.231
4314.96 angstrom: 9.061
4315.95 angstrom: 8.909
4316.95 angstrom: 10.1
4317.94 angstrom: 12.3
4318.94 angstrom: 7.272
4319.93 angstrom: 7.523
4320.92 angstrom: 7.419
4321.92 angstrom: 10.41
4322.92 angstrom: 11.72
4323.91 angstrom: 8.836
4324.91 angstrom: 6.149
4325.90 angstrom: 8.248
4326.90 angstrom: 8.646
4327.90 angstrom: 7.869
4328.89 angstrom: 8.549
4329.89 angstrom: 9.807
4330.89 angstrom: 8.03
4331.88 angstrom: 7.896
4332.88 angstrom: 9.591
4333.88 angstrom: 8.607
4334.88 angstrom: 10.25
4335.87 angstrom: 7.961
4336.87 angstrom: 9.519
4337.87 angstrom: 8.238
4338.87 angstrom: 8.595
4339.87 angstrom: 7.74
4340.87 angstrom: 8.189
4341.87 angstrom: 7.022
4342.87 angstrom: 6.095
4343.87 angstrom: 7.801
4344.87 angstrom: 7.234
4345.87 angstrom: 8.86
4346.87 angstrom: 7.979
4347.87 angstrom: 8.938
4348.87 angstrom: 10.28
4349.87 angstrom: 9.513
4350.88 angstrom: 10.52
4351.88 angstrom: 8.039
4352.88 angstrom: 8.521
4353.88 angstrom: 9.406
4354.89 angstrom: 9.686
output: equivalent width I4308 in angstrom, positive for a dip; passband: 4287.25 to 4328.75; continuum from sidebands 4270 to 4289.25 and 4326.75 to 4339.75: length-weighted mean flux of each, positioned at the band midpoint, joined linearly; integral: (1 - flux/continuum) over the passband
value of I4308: 6.0 angstrom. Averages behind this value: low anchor 7.77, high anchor 8.71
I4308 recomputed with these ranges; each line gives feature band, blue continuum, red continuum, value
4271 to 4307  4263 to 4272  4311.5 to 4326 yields 3.2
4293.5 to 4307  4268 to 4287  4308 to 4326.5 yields 3.7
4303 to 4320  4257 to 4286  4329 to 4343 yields 3.1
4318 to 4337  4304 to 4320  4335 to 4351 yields -2.7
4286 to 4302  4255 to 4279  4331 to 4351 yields 2.5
